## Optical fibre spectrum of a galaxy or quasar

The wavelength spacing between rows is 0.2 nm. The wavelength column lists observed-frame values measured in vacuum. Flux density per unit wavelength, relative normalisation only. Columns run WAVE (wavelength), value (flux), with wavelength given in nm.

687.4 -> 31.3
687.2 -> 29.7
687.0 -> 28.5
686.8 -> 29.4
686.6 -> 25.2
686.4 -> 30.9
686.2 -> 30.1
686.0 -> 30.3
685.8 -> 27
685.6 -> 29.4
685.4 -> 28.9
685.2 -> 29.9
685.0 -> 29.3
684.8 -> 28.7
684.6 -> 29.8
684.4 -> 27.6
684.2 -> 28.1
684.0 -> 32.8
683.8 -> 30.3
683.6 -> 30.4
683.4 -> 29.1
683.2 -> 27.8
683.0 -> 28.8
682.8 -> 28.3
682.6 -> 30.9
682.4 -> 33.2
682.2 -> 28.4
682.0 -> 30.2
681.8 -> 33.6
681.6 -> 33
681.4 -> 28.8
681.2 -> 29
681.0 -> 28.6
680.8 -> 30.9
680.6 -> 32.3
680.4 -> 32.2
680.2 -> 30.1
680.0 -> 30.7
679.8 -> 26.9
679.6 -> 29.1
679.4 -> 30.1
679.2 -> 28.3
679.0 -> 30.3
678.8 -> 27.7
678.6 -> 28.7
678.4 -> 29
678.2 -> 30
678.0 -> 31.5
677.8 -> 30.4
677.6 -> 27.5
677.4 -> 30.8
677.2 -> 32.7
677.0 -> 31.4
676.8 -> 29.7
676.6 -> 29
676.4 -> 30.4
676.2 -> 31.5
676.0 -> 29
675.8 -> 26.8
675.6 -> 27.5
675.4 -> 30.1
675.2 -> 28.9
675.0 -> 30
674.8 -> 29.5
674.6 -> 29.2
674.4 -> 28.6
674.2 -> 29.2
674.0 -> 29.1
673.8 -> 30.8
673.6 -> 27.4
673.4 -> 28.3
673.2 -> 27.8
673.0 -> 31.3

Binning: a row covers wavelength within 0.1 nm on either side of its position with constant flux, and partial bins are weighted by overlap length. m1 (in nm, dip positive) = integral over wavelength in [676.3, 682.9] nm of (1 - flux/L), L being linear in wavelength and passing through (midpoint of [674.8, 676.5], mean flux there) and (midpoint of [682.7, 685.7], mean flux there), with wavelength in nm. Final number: -0.187 nm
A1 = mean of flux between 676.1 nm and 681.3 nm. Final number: 30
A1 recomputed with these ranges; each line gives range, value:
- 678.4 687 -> 29.6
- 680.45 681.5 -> 30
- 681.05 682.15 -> 30.7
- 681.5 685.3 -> 30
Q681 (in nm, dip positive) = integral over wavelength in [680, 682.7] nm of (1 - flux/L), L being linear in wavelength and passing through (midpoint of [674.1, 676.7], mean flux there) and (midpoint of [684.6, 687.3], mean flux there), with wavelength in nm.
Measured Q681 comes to -0.16 nm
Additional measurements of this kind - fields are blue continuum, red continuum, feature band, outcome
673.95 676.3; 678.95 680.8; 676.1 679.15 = -0.04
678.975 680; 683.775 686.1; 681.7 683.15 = -0.06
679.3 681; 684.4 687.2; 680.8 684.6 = -0.04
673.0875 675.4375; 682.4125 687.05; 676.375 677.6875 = -0.05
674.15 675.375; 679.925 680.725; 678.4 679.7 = 0.08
